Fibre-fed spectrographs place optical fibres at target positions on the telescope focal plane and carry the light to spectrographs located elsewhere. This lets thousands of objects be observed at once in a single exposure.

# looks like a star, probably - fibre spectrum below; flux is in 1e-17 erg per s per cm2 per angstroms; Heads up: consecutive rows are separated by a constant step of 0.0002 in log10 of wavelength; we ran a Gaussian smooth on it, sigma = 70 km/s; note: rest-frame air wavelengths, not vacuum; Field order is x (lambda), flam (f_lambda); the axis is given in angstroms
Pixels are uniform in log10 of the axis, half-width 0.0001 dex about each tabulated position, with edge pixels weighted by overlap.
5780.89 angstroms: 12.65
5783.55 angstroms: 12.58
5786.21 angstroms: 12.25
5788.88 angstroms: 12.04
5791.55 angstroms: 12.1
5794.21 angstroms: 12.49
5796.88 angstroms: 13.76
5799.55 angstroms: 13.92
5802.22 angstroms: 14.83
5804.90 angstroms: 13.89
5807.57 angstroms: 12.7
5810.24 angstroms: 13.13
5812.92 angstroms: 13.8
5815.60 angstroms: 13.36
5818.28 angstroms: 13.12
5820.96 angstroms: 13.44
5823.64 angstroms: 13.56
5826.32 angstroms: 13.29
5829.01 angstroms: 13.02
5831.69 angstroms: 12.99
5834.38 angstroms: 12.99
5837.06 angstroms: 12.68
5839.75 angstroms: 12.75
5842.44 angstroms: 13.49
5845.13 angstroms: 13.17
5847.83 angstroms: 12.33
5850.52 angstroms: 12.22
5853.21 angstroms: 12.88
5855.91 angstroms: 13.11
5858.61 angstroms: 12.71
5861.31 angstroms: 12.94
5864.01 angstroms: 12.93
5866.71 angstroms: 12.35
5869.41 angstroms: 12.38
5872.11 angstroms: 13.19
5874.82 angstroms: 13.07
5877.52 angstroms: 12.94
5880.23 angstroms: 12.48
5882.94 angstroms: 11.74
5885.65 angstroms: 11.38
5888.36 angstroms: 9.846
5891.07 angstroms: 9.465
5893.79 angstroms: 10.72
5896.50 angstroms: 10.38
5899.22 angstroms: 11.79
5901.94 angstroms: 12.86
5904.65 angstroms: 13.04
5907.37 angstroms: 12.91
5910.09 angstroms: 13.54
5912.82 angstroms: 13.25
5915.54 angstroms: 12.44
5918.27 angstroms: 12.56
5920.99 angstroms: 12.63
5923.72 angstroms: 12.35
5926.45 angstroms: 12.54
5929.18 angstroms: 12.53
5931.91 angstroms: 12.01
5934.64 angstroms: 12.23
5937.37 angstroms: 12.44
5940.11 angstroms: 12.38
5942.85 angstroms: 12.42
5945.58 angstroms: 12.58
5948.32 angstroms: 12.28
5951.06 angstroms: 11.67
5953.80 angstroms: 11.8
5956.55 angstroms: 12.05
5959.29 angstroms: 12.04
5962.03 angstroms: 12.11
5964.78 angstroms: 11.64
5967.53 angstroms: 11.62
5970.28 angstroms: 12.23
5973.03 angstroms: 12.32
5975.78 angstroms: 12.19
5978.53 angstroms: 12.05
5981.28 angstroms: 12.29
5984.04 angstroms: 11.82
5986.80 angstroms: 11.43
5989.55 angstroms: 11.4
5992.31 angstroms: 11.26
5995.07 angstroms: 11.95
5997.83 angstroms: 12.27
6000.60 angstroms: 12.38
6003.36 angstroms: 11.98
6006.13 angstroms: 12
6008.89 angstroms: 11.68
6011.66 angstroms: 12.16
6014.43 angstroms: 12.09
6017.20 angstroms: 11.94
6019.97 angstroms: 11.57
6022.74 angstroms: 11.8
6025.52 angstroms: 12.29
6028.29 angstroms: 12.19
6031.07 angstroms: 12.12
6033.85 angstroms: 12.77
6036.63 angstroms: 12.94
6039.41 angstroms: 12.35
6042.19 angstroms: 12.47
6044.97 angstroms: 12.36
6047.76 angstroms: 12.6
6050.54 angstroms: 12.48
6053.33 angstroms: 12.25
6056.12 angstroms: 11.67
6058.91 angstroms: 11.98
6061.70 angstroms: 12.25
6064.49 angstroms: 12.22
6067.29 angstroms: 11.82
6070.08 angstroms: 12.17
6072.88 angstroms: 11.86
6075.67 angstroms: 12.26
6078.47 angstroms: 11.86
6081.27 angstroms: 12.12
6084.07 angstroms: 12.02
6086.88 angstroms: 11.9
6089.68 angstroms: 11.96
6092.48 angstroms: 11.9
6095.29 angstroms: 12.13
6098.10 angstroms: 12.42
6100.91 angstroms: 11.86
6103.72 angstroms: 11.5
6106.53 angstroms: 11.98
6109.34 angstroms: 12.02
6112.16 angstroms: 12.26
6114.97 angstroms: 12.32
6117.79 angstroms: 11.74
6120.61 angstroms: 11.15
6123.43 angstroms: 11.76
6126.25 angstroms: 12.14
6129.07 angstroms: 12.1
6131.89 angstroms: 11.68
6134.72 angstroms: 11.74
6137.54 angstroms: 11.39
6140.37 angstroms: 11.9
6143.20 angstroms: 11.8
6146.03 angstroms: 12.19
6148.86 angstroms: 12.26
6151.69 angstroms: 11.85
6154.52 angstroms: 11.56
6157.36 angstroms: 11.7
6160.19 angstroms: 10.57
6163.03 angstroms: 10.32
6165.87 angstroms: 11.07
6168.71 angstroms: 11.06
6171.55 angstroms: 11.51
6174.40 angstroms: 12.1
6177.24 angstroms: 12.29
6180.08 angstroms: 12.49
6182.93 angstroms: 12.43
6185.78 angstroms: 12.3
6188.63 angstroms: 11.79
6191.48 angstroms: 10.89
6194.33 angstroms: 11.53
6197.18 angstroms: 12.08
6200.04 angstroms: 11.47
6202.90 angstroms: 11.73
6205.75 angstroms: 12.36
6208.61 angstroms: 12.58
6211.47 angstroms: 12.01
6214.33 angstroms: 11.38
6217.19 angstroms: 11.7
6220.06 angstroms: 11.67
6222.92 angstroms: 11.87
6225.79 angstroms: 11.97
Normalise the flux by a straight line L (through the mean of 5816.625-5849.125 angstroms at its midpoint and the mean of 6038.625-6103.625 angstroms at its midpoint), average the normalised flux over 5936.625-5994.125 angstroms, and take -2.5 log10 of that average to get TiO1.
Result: 0.05 mag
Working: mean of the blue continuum 13.1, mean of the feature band 12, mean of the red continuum 12.1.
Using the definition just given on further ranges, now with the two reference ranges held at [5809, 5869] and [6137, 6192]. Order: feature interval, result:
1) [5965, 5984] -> 0.03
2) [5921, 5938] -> 0.02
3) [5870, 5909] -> 0.08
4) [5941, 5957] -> 0.04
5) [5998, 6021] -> 0.03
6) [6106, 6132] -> 0.00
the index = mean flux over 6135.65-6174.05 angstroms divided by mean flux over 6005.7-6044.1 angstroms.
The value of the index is 0.94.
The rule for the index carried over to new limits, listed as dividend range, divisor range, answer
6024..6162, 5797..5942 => 0.95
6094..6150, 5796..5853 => 0.90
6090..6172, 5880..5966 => 0.97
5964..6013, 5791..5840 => 0.90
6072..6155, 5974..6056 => 0.99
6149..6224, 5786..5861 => 0.90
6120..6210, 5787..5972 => 0.94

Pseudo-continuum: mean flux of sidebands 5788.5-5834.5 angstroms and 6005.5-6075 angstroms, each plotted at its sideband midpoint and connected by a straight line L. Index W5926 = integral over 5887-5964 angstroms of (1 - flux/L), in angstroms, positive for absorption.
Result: 3.8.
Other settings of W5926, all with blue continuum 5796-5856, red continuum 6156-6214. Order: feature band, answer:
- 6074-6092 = 0.2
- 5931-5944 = 0.5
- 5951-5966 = 0.9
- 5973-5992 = 1.1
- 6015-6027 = 0.5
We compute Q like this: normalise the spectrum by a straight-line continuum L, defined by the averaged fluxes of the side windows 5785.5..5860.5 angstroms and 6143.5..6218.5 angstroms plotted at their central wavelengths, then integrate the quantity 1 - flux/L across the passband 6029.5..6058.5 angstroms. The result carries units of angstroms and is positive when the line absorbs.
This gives -0.3 angstroms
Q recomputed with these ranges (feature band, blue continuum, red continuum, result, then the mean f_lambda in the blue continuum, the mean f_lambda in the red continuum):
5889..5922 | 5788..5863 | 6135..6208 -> 1.8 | 13.1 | 11.7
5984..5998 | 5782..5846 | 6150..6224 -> 0.9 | 13.1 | 11.7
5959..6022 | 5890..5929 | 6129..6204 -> 0.6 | 12.2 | 11.7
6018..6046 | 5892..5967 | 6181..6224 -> -0.4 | 12.2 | 11.9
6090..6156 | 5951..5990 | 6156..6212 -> -0.7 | 11.9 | 11.7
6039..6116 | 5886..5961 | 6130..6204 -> -1.7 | 12.1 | 11.7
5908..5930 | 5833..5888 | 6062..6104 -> -0.5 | 12.6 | 12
